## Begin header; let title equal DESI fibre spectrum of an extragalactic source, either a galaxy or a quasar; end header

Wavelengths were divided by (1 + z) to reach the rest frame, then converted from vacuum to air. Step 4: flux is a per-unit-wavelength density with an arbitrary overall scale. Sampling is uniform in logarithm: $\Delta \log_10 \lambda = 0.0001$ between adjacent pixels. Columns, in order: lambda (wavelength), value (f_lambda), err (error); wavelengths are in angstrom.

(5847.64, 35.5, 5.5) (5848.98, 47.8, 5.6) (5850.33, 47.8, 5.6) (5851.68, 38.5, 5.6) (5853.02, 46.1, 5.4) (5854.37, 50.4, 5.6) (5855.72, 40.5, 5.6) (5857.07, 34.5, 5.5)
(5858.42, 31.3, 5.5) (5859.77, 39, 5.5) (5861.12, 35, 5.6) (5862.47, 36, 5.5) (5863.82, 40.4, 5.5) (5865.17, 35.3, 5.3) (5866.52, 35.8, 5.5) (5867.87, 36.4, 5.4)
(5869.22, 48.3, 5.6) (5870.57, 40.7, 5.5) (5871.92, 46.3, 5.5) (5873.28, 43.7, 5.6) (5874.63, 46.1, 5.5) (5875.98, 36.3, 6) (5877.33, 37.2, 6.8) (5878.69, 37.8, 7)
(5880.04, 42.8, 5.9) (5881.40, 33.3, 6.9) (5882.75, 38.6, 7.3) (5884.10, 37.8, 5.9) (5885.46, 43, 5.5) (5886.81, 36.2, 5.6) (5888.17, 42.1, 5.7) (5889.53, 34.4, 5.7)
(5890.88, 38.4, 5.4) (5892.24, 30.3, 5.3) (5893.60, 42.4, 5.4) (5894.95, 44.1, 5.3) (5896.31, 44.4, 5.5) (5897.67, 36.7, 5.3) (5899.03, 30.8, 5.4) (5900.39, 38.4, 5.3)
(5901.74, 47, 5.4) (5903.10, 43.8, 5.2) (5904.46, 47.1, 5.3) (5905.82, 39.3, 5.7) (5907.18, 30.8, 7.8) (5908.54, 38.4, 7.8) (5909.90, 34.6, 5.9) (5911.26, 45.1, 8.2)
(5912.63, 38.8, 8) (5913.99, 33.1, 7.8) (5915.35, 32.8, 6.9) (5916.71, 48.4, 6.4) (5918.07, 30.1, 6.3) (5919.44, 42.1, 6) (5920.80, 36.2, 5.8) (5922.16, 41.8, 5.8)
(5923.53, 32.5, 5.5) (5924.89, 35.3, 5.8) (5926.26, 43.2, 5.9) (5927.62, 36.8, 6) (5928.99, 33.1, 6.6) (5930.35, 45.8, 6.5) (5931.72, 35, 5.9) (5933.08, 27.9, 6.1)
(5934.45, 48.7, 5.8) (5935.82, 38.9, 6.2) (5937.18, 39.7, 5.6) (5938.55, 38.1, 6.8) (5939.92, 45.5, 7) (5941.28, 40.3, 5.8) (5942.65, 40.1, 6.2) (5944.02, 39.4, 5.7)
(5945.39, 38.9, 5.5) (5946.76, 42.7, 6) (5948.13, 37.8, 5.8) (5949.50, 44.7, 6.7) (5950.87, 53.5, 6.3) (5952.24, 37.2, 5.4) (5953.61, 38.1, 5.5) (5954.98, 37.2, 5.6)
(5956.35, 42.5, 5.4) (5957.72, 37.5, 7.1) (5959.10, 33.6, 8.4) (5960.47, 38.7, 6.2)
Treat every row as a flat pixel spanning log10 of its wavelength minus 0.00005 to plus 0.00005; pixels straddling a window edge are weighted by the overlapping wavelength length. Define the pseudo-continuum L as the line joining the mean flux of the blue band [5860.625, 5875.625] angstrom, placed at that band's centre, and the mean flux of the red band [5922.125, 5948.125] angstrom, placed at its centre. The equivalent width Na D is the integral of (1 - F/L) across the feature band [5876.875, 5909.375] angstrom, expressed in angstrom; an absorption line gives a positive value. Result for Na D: 0.7 angstrom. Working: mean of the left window 40.4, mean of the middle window 39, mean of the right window 39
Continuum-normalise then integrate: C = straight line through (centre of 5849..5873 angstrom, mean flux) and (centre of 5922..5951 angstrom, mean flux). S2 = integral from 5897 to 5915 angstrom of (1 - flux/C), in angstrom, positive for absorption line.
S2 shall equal 0.6 angstrom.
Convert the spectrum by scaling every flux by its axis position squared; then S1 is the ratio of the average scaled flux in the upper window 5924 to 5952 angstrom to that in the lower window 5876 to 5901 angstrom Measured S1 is 1.1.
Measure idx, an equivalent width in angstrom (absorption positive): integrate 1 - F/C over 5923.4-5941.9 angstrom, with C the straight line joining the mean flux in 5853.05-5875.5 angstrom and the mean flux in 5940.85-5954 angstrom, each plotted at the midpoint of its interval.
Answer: 1.0 angstrom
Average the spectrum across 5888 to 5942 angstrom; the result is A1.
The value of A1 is 38.8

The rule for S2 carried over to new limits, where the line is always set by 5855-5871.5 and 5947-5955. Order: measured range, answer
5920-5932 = 0.8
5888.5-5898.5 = 0.2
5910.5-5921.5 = 0.5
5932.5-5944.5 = 0.4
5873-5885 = -0.2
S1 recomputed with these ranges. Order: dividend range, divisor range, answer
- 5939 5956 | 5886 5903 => 1.08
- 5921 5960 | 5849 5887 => 1.01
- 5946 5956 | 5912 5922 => 1.12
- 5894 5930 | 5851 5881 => 0.99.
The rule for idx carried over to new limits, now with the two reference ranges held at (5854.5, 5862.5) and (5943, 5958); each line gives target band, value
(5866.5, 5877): -1.2 angstrom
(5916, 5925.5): 0.4 angstrom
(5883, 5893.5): 0.1 angstrom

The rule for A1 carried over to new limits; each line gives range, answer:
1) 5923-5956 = 39.7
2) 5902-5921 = 38.9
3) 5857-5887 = 38.9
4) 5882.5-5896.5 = 39.1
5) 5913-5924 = 37.3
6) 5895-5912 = 39.8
